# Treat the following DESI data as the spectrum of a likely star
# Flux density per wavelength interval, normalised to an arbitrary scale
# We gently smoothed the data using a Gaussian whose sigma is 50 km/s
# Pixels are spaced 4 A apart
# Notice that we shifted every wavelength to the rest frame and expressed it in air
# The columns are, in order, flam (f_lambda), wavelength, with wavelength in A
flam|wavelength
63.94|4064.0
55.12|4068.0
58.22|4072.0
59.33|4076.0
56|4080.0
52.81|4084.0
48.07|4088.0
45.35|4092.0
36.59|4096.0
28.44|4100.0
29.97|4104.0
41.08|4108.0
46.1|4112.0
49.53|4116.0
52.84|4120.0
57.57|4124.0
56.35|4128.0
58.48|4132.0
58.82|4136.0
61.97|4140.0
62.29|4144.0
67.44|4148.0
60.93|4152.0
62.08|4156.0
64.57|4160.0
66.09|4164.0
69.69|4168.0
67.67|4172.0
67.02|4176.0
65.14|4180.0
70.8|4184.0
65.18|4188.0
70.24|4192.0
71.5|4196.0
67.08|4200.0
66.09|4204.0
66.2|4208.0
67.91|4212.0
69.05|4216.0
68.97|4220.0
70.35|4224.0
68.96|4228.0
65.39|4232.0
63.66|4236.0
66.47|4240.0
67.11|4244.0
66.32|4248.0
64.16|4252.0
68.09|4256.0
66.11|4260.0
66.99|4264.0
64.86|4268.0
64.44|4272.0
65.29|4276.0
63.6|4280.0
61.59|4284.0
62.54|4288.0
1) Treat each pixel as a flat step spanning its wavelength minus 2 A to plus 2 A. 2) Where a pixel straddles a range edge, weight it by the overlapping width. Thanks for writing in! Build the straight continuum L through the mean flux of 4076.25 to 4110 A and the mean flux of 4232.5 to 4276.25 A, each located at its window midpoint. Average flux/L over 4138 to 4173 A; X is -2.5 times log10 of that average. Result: -0.24 mag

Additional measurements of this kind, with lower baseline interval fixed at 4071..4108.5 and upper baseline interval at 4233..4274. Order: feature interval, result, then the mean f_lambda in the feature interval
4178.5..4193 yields -0.18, 67.8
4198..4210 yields -0.12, 66.5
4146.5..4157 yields -0.19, 63.4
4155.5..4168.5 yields -0.20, 65.5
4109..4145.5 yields -0.11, 55.5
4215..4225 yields -0.13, 69.4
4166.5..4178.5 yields -0.22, 67.9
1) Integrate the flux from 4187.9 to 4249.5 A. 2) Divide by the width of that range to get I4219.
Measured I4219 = 67.6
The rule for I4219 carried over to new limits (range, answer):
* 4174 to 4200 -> 68.2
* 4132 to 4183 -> 64.4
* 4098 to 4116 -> 37.9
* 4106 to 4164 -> 57.5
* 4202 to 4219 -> 67.4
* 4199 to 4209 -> 66.4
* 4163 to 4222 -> 67.9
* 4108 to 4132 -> 52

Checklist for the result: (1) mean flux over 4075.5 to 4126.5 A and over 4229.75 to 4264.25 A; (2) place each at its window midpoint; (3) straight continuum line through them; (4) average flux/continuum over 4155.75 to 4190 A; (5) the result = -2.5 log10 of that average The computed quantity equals -0.19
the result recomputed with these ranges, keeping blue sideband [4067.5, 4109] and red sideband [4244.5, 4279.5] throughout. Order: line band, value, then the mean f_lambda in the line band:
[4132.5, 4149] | -0.187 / 62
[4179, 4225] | -0.158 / 68.2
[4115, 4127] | -0.082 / 53.9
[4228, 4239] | -0.050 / 65.5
